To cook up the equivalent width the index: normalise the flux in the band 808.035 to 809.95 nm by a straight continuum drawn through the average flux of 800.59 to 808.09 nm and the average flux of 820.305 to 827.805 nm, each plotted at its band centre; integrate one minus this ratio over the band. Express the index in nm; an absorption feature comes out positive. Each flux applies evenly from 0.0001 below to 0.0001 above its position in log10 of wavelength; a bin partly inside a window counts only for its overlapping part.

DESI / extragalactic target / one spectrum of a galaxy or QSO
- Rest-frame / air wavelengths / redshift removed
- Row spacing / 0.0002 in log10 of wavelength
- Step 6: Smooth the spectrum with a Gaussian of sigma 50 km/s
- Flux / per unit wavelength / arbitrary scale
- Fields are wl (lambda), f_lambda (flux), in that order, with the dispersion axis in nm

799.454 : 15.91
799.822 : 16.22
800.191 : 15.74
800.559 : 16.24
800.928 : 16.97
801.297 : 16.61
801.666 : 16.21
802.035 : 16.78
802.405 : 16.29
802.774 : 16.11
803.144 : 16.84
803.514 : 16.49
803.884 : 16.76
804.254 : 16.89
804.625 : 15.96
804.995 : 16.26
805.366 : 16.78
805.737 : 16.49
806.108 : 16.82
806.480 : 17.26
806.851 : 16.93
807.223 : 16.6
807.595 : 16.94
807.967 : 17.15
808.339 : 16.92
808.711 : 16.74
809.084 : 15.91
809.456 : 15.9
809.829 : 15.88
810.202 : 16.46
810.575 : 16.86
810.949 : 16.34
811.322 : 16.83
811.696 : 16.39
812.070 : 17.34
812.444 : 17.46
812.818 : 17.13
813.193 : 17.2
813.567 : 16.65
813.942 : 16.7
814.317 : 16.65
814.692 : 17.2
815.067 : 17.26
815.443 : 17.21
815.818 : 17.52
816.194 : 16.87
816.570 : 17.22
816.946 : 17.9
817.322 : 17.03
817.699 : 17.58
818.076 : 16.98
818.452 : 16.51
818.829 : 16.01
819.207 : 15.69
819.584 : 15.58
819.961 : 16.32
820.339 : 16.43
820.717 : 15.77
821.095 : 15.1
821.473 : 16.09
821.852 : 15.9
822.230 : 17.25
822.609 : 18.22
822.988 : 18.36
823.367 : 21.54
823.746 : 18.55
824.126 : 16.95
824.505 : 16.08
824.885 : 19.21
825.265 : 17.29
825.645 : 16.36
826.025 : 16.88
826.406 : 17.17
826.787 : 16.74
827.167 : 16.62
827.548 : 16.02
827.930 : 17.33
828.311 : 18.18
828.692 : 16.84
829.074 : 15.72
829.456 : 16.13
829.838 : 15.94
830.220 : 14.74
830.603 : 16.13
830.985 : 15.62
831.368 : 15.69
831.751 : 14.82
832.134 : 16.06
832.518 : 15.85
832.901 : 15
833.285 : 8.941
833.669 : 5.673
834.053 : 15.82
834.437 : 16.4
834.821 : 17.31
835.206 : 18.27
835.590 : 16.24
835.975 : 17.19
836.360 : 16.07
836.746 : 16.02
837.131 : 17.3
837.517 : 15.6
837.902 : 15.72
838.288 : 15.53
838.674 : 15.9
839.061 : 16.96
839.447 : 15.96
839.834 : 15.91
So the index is 0.05 nm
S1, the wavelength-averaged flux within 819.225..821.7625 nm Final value 15.9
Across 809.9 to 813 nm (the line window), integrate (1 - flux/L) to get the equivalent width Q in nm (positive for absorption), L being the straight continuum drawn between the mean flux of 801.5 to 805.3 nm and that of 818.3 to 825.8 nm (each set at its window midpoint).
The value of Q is -0.02 nm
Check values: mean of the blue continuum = 16.5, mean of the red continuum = 17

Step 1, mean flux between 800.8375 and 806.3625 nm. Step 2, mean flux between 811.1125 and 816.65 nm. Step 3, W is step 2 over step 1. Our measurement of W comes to 1.0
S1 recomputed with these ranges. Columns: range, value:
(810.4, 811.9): 16.6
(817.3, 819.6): 16.5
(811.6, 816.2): 17.1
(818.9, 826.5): 17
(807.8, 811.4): 16.5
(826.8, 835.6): 15.5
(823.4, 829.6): 17.1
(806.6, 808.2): 16.9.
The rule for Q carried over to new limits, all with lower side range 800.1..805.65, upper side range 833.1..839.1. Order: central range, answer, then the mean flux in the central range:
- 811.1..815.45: -0.24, 17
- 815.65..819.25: -0.23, 17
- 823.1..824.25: -0.25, 19.1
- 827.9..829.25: -0.13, 17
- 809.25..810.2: 0.01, 16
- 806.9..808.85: -0.07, 16.9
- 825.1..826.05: -0.07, 16.8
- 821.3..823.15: -0.16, 17.2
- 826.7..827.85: -0.07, 16.5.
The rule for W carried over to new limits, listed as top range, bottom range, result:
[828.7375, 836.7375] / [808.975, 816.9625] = 0.90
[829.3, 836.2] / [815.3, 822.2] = 0.91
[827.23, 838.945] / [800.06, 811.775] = 0.94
